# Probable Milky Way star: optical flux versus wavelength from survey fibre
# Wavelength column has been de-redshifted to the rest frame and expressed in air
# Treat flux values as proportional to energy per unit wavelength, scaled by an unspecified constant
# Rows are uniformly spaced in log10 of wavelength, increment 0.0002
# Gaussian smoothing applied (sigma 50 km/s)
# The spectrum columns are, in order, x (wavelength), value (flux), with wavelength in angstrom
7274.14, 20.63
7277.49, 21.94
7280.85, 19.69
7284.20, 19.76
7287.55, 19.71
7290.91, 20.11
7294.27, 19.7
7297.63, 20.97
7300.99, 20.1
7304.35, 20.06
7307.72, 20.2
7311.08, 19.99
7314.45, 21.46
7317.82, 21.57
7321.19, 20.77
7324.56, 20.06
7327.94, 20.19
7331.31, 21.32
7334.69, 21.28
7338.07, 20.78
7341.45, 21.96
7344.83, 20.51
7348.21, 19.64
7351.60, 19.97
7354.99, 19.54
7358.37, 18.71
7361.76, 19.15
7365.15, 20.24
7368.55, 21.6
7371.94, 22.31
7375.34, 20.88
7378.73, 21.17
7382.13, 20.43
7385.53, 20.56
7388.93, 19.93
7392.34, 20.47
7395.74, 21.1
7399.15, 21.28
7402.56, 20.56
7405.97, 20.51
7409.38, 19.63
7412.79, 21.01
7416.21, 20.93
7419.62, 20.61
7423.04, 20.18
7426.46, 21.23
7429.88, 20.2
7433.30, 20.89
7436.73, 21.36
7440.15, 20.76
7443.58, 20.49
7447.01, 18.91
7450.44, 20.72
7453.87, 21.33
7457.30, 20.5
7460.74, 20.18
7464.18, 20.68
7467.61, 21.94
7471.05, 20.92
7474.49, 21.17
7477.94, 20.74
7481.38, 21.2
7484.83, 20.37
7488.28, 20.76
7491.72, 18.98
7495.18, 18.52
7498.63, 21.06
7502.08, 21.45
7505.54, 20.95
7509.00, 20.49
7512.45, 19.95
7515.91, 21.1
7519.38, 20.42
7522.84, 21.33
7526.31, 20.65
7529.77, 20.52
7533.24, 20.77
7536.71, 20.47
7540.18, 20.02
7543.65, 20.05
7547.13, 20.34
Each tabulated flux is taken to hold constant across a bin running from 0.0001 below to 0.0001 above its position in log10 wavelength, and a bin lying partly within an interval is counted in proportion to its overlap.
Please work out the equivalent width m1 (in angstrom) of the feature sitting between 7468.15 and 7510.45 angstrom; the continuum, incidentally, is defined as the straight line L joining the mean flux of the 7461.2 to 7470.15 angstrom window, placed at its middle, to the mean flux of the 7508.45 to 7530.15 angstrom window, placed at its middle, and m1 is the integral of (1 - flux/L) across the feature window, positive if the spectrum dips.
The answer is 0.7 angstrom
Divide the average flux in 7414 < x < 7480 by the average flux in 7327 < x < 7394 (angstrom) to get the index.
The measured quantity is 1.01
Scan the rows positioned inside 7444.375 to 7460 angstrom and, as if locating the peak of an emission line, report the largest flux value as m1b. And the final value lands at 21.33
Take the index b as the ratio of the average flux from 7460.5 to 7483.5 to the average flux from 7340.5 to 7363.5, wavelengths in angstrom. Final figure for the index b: 1.1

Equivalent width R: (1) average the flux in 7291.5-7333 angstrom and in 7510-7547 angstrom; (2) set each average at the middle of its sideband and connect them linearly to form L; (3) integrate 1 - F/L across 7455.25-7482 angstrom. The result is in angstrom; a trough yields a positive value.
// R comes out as -0.5 angstrom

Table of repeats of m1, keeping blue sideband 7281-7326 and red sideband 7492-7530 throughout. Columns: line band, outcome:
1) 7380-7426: -0.4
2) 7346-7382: 0.1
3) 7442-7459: 0.1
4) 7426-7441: -0.3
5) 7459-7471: -0.3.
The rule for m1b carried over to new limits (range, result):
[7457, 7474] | 21.94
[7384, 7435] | 21.28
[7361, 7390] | 22.31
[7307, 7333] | 21.57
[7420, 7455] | 21.36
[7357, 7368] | 20.24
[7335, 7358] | 21.96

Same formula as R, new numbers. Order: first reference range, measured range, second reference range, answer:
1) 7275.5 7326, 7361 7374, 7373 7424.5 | -0.2 angstrom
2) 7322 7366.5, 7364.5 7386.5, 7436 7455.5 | -0.8 angstrom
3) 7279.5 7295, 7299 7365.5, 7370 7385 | 0.3 angstrom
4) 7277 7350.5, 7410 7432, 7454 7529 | -0.1 angstrom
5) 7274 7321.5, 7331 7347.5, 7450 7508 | -0.5 angstrom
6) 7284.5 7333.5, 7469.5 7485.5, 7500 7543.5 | -0.2 angstrom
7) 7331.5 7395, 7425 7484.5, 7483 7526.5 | -0.8 angstrom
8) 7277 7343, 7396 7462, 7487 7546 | -0.4 angstrom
